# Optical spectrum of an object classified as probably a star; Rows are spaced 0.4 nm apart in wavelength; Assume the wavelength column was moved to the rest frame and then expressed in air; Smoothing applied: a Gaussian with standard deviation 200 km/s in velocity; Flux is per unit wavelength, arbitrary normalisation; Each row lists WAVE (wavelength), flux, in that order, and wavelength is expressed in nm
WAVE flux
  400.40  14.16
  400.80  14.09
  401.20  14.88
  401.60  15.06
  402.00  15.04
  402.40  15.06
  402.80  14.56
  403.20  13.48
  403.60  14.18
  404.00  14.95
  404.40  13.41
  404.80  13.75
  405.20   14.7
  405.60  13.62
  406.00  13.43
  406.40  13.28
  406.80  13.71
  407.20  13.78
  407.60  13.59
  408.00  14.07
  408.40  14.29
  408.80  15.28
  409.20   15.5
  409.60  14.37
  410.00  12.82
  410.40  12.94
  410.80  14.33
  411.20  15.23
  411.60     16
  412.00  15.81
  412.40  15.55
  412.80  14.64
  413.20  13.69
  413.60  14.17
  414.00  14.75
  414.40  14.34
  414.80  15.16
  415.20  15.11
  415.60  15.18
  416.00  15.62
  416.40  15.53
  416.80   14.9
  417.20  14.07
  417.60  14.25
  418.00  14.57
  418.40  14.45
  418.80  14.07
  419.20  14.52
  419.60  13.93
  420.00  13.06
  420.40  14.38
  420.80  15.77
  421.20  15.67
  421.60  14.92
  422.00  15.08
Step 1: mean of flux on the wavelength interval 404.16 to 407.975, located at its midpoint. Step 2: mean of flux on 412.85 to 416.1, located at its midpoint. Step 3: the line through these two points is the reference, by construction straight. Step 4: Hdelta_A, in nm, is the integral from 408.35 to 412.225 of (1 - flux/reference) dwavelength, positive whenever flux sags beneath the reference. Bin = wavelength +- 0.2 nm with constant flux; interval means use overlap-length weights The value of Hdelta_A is -0.12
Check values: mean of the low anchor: 13.7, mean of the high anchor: 14.7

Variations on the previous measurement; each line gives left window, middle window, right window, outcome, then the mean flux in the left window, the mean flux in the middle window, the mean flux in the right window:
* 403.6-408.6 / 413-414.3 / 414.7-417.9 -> 0.042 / 13.9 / 14.2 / 15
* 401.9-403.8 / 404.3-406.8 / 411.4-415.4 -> 0.146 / 14.4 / 13.7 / 14.9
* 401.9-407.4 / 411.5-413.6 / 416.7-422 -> -0.103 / 14.1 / 15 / 14.5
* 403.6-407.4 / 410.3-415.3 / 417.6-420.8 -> -0.251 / 13.9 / 14.8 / 14.2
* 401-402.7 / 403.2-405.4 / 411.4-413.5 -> 0.128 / 15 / 14.1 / 15.1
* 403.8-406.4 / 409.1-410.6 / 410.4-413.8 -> 0.074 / 13.9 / 13.8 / 14.8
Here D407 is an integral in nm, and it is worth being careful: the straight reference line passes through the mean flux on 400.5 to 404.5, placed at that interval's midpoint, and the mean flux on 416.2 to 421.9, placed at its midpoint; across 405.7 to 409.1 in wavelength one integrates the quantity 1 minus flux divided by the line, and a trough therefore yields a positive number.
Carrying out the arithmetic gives 0.13 nm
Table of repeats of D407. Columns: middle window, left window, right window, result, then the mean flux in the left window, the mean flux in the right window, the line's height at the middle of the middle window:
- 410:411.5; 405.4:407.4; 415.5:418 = 0.002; 13.6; 14.9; 14.1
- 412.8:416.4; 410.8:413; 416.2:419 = 0.041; 15.3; 14.5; 15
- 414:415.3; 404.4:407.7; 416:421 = -0.052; 13.7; 14.5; 14.3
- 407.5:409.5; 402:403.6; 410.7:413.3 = 0.036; 14.4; 15.1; 14.9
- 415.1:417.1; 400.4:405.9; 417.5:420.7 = -0.139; 14.3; 14.2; 14.2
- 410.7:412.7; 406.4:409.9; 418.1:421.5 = -0.153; 14.2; 14.5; 14.3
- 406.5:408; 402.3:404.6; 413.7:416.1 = 0.079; 14.2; 15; 14.5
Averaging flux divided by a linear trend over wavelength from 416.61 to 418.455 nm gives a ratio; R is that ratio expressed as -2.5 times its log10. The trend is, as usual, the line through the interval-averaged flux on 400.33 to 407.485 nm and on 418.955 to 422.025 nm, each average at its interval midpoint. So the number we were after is 0.01 mag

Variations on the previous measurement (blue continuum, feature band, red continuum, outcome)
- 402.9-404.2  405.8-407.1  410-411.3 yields 0.05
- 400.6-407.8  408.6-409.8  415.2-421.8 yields -0.05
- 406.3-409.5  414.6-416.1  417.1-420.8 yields -0.07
